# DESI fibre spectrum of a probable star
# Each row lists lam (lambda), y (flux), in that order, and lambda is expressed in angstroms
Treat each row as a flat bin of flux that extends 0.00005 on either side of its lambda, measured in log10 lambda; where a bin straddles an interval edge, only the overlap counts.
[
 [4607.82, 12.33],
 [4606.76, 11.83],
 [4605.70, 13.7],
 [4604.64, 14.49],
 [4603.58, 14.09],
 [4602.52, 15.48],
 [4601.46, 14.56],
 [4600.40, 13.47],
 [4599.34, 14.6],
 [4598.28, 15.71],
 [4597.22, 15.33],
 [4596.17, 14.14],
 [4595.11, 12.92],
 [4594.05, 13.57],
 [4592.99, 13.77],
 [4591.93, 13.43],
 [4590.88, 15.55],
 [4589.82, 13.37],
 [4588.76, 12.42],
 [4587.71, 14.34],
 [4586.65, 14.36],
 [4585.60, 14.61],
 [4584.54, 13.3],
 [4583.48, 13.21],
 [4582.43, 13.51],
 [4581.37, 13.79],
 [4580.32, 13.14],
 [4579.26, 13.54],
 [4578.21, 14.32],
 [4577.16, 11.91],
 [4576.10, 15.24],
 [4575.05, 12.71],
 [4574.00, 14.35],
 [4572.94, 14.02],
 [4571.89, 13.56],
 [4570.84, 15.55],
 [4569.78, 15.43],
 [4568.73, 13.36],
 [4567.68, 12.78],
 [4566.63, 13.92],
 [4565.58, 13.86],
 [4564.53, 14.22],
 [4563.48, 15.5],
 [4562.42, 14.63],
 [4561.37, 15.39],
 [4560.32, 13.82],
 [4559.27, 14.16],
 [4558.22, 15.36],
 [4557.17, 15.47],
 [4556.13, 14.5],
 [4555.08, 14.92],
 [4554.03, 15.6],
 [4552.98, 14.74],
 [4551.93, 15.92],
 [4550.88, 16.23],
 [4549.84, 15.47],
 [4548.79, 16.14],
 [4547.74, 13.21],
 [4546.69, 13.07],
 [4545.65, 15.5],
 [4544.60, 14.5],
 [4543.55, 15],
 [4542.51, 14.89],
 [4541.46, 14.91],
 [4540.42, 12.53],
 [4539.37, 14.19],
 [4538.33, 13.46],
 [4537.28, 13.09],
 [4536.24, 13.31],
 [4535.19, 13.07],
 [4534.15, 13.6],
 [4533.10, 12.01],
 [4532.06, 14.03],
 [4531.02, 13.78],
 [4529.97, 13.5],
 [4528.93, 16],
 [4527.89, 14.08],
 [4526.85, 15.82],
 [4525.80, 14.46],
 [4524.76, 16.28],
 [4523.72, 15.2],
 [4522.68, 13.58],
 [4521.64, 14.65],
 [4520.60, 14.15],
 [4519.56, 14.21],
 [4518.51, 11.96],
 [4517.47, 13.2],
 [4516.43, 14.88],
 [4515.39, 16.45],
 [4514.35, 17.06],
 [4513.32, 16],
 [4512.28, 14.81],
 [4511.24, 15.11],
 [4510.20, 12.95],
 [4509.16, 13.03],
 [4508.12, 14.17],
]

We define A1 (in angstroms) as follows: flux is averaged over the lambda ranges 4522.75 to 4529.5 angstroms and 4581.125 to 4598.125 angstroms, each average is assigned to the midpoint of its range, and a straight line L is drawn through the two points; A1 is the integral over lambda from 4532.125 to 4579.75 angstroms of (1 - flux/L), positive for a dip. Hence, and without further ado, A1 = 0.9 angstroms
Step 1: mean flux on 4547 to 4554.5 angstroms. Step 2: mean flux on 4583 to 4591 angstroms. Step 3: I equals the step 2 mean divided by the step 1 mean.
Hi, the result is 0.91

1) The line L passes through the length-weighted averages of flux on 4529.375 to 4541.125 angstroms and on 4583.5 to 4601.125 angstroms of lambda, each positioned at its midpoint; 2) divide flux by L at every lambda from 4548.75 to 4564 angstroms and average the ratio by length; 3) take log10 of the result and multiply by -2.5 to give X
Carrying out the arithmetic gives -0.12 mag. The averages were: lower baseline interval 13.4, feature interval 15.2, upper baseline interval 14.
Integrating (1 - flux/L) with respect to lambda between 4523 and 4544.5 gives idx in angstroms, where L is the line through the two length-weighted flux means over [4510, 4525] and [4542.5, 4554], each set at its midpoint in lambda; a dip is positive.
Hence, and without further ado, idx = 1.0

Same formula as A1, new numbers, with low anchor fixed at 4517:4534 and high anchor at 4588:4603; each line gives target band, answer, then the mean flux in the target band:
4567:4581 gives 0.3 angstroms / 13.8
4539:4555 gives -0.7 angstroms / 14.8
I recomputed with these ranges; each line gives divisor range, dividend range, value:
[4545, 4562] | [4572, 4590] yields 0.91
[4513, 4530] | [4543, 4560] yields 1.01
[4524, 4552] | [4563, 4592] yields 0.97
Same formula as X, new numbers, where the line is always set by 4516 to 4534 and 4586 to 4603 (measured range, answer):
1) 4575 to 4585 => 0.05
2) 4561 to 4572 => -0.01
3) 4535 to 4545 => 0.02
